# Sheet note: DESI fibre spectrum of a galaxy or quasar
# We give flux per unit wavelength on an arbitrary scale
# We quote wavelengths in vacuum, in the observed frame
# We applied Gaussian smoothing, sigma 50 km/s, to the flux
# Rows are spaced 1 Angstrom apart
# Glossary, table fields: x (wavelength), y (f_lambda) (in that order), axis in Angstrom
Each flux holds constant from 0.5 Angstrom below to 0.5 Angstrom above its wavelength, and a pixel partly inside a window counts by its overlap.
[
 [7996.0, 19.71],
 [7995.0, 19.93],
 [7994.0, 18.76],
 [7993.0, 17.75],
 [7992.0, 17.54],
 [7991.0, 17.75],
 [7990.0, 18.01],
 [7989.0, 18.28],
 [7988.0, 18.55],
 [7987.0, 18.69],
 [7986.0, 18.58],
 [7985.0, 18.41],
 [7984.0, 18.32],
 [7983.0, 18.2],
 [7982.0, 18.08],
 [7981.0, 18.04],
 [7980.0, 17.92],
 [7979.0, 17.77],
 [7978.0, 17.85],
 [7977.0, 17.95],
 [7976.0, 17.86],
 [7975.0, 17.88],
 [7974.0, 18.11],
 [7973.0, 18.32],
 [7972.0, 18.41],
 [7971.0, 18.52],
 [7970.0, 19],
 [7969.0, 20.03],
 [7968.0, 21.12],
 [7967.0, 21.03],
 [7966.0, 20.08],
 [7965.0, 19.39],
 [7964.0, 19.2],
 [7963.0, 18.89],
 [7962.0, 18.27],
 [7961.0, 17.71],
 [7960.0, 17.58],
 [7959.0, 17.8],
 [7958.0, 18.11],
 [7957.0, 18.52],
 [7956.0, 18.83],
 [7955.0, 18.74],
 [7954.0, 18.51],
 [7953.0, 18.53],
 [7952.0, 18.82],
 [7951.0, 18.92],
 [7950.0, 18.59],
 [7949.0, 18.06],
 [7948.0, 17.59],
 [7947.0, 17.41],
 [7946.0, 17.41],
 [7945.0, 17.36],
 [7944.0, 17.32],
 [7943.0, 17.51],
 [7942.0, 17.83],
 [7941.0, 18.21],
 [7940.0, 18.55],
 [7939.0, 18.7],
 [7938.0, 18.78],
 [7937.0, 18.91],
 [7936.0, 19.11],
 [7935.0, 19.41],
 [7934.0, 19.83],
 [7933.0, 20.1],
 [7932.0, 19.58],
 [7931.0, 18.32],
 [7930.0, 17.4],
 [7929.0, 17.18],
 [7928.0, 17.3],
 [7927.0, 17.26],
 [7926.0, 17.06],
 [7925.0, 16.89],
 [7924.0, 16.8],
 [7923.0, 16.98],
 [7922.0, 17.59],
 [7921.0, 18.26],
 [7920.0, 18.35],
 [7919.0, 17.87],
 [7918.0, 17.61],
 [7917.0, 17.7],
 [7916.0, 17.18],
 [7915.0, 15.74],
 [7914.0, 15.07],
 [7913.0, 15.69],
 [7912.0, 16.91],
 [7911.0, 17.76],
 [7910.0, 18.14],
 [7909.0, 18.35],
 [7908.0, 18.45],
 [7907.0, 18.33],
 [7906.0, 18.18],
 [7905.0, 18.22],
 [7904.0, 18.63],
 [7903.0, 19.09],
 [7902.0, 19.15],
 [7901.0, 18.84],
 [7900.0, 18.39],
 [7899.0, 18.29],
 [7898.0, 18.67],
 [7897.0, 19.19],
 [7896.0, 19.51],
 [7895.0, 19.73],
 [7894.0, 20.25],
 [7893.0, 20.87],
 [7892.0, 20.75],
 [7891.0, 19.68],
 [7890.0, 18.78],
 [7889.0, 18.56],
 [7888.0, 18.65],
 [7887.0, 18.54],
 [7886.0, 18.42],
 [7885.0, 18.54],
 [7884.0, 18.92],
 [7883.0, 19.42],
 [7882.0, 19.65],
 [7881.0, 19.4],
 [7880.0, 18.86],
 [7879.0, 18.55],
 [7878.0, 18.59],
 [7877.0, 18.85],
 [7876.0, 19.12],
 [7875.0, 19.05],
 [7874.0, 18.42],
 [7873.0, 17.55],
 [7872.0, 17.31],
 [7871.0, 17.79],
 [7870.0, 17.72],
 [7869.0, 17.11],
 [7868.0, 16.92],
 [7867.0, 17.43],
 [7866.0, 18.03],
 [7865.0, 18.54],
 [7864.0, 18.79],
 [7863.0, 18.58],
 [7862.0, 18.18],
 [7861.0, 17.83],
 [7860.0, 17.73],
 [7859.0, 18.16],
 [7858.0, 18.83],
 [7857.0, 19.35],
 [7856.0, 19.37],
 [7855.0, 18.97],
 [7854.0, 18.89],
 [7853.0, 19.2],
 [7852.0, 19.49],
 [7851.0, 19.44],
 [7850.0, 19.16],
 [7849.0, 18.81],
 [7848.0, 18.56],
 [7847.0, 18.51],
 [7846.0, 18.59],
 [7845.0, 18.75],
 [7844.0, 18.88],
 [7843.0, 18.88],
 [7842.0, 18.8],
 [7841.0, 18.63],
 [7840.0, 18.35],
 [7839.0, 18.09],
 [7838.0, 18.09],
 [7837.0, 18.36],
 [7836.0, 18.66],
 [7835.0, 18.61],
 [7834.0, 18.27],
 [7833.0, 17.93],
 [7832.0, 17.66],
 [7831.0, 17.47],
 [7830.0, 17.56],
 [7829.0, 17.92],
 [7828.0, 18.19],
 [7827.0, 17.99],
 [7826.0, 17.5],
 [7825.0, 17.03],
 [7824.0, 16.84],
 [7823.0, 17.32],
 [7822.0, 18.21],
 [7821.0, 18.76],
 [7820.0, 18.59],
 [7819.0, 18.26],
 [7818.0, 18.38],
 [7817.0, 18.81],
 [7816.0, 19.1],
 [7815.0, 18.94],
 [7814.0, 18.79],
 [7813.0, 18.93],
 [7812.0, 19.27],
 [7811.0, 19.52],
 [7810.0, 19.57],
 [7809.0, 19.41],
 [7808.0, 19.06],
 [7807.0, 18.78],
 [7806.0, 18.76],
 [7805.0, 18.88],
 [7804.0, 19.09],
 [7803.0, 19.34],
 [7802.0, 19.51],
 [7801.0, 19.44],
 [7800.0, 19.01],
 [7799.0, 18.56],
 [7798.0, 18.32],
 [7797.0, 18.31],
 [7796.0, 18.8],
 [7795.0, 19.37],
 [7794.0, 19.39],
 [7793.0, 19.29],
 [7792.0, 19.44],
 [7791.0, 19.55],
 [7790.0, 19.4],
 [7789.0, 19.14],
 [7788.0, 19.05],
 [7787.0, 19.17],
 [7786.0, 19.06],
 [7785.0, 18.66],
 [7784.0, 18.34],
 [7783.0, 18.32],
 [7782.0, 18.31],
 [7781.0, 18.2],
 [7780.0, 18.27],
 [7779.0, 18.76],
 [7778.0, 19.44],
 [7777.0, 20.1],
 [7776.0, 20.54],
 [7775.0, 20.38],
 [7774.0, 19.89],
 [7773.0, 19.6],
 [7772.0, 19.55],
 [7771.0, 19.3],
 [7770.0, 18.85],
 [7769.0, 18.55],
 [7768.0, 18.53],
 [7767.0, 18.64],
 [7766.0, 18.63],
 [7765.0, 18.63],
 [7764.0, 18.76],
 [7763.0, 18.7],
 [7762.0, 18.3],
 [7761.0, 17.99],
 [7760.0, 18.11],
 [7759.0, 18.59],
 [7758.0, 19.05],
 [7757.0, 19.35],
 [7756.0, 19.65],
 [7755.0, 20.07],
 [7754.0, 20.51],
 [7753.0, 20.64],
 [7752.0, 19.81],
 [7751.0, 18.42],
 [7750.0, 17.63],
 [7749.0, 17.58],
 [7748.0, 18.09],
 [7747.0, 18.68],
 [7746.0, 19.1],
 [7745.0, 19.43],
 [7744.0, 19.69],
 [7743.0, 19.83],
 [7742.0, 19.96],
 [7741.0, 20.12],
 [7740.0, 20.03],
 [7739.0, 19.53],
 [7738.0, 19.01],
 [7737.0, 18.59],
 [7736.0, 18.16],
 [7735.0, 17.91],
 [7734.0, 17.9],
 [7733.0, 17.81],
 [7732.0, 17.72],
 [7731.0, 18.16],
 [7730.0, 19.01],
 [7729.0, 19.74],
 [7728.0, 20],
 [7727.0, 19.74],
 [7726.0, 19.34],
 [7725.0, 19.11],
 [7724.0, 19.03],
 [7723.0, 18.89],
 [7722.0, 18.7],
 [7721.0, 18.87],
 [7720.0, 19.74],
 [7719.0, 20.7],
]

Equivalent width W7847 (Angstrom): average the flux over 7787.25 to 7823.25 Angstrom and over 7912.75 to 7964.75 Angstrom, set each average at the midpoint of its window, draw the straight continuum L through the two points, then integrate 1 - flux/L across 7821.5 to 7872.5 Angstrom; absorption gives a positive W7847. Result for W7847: 1.1 Angstrom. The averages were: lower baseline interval 19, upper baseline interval 18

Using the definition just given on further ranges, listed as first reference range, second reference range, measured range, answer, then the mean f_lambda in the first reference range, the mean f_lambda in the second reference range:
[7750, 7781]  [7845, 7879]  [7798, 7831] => 0.4 Angstrom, 19.1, 18.5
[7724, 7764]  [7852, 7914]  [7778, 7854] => 0.4 Angstrom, 19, 18.6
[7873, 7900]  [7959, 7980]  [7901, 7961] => 2.8 Angstrom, 19.1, 18.7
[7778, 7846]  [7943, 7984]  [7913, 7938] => 0.9 Angstrom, 18.6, 18.4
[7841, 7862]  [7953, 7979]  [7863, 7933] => 1.8 Angstrom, 18.8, 18.7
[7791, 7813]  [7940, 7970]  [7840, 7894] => 0.5 Angstrom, 19.1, 18.5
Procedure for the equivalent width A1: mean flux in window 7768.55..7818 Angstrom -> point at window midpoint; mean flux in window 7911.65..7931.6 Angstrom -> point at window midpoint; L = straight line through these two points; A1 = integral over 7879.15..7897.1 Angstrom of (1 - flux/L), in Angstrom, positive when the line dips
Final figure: -1.7 Angstrom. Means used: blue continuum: 19.1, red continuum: 17.2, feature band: 19.3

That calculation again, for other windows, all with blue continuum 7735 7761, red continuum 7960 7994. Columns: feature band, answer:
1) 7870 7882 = 0.2 Angstrom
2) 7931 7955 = 0.2 Angstrom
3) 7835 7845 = 0.2 Angstrom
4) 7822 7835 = 0.8 Angstrom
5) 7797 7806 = 0.0 Angstrom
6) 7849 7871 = 0.4 Angstrom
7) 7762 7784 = 0.1 Angstrom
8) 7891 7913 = -0.1 Angstrom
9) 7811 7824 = 0.3 Angstrom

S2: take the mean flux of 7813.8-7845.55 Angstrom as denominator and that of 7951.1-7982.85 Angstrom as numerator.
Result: 1.02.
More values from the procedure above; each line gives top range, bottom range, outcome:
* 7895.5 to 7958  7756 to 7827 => 0.96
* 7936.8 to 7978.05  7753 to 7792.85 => 0.97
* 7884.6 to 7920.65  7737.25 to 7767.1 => 0.96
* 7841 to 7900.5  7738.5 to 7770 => 0.98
